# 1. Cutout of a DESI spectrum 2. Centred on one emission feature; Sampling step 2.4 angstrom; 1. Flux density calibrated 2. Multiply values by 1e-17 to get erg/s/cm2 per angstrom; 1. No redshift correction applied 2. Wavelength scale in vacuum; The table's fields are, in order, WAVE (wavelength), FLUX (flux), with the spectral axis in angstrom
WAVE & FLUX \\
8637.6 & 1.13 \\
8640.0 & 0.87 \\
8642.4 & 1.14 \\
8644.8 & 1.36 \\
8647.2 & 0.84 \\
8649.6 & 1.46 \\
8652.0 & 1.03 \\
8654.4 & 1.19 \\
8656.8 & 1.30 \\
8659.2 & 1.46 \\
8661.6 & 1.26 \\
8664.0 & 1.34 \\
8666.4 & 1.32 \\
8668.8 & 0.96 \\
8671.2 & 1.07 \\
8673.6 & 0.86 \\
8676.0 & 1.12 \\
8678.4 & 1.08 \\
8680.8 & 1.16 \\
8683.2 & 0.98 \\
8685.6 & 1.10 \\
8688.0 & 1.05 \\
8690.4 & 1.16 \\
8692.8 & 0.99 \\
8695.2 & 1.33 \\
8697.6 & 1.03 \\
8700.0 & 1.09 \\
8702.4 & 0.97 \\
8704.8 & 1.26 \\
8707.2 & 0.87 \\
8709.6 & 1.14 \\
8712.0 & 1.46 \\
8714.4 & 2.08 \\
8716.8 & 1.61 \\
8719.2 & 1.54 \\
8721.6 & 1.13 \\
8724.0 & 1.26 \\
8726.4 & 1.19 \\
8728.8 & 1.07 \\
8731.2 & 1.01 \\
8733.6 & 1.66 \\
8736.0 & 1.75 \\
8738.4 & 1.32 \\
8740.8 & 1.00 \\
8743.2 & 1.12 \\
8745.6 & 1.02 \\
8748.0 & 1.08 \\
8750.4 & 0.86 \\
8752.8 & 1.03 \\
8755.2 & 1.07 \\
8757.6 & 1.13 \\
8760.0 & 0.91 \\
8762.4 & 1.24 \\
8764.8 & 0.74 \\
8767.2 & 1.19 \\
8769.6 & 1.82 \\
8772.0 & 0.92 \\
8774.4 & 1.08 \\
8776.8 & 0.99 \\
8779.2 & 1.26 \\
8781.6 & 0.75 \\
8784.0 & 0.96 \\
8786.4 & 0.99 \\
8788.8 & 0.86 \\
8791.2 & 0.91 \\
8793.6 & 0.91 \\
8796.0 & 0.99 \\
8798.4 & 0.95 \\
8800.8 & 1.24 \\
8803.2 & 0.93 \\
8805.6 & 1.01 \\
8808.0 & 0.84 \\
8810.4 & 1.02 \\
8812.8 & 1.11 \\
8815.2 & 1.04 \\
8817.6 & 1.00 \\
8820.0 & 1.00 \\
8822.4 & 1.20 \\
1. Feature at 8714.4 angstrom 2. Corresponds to [S II] 6716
